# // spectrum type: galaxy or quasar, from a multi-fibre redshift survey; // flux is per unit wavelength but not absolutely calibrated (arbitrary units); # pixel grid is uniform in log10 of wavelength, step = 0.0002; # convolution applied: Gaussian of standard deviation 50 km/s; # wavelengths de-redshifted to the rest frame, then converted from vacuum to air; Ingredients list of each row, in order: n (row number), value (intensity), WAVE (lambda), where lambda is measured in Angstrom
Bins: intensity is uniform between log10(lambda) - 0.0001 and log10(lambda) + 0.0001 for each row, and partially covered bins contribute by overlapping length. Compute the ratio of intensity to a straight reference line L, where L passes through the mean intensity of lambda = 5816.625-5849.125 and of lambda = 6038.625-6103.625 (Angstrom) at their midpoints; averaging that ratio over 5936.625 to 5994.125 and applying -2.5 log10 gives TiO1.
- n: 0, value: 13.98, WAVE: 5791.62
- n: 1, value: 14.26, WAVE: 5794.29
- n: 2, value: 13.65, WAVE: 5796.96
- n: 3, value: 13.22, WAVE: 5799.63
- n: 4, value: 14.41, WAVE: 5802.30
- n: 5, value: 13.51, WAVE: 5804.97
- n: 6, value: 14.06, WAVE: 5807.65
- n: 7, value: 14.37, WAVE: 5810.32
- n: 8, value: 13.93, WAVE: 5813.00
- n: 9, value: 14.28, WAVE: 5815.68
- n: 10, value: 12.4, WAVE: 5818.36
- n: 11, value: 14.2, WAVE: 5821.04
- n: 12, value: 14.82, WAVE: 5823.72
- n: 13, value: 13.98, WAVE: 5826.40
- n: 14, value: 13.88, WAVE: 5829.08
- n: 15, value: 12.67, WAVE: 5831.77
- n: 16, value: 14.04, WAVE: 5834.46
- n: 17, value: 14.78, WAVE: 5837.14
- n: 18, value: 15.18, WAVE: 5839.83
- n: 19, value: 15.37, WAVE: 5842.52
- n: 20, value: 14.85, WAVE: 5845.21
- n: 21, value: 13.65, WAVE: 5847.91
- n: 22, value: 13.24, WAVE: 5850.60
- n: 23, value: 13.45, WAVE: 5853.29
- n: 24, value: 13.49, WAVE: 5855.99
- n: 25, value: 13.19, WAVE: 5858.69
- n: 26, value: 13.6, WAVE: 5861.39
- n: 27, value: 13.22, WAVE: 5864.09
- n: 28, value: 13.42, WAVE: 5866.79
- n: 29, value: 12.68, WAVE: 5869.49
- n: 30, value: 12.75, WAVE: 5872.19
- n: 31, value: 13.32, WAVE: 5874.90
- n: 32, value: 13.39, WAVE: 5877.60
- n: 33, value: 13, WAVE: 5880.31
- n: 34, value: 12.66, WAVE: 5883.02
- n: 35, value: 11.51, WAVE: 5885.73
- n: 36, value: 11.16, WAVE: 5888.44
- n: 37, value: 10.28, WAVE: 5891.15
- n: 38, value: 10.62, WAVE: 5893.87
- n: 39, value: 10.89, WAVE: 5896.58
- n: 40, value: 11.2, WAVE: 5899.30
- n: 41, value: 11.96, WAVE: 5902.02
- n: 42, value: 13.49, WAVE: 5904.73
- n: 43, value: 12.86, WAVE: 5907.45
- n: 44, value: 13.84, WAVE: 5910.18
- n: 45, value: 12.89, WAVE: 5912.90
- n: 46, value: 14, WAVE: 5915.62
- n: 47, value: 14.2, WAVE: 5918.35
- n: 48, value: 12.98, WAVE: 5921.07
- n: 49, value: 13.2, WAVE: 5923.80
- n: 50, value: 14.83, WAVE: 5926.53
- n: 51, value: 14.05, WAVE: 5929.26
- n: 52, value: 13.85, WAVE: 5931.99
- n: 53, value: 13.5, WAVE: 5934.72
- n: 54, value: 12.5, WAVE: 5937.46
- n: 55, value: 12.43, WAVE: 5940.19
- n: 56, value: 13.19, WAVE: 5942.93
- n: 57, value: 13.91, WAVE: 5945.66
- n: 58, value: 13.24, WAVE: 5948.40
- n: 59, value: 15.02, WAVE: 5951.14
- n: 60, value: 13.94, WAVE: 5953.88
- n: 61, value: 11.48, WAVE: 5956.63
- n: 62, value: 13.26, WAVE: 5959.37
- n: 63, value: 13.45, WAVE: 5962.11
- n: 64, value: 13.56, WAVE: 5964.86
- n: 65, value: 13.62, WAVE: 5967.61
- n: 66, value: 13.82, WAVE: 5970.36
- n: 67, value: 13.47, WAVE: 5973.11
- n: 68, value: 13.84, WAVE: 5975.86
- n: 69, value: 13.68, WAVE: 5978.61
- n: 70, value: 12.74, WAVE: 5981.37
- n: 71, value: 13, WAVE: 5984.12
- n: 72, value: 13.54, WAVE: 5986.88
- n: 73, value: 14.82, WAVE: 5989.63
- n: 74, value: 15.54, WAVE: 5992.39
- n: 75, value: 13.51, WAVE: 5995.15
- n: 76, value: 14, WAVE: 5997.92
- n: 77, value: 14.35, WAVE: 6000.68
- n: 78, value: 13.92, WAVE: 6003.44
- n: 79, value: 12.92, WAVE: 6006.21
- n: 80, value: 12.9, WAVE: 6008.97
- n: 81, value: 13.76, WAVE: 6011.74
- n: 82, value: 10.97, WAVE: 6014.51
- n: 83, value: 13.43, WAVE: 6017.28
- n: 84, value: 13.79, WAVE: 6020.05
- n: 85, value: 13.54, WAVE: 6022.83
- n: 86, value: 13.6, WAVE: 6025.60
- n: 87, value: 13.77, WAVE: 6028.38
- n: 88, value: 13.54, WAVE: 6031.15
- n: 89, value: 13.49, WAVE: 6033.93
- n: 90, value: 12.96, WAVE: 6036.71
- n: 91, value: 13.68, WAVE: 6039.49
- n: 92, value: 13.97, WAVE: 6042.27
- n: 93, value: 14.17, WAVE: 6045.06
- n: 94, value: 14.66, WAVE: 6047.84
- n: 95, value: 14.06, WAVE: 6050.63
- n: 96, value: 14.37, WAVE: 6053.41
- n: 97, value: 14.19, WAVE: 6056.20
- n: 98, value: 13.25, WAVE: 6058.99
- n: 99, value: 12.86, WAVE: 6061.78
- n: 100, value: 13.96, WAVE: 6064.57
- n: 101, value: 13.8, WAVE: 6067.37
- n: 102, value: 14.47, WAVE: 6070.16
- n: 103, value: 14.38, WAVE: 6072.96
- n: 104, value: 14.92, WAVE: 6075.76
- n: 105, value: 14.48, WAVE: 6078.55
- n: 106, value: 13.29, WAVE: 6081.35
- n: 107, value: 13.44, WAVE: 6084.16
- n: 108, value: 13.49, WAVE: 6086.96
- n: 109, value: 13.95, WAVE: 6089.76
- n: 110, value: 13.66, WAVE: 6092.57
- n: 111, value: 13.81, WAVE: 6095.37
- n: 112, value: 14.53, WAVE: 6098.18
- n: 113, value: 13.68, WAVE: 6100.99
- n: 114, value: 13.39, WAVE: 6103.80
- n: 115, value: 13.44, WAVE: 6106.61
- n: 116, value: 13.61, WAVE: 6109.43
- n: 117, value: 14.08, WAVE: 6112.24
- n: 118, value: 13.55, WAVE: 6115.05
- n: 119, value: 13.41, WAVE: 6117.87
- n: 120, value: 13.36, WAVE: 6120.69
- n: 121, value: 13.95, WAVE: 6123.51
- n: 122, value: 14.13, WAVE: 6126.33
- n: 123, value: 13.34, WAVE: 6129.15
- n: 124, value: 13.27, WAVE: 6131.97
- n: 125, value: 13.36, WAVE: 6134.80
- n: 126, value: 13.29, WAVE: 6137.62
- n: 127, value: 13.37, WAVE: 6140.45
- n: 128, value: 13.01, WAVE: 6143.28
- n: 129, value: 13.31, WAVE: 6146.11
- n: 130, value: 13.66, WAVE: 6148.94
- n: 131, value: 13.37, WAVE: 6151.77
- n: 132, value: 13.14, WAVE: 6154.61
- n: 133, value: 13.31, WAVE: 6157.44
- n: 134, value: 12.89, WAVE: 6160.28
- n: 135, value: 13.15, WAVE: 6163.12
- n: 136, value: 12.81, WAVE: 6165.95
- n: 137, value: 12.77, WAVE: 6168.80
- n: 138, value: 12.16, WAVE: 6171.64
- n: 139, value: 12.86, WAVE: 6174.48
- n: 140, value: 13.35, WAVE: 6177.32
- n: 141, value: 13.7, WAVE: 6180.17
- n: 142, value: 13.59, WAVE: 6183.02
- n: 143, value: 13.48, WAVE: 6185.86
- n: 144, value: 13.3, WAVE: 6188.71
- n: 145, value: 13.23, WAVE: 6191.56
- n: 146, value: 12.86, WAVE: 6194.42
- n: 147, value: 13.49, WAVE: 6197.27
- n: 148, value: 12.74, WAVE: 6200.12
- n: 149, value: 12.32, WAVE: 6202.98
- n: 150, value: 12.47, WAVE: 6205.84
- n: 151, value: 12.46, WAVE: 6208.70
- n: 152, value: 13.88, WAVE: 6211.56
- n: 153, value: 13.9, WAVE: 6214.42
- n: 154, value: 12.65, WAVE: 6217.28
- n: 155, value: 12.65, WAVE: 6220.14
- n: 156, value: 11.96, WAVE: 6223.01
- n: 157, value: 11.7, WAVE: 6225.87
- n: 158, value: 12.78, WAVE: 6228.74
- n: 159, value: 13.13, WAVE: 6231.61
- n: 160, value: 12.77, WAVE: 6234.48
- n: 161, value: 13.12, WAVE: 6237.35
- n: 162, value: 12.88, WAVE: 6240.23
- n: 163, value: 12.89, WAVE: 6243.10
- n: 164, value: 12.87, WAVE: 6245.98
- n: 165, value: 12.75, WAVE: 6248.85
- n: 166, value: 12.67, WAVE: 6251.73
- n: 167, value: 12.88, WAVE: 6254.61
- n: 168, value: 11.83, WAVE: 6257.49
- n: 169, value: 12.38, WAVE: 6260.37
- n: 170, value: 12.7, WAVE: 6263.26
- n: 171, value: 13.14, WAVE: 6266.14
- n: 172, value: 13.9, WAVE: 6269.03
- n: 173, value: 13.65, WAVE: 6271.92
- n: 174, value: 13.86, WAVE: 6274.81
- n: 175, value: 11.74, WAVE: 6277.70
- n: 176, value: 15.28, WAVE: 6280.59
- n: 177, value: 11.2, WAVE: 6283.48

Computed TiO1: 0.04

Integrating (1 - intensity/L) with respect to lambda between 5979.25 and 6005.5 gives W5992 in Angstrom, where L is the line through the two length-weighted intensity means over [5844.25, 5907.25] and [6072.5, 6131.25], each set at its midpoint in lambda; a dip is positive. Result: -1.3 Angstrom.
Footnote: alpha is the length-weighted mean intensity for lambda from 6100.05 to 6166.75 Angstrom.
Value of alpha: 13.4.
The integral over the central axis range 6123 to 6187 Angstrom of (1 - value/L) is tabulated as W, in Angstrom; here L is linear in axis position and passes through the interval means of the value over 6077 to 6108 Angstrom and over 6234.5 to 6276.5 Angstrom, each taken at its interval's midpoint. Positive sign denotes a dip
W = 0.9 Angstrom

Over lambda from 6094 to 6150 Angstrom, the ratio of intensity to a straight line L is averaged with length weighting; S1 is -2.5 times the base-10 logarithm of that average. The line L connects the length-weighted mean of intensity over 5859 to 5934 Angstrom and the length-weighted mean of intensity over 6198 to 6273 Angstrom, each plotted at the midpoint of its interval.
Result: -0.063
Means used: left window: 12.8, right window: 12.8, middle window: 13.6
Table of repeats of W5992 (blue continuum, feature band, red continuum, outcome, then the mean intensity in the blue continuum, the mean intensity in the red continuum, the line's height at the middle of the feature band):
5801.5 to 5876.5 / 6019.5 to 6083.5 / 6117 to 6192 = -2.0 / 13.8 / 13.3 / 13.5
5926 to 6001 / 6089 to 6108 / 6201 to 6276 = -0.8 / 13.6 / 12.8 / 13.2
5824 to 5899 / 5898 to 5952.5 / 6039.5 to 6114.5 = 0.0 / 13.1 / 13.9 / 13.4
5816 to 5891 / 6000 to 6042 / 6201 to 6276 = -0.6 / 13.4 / 12.8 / 13.2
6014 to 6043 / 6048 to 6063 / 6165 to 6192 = -0.5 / 13.4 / 13.1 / 13.3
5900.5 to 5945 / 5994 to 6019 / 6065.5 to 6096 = 0.7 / 13.4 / 14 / 13.7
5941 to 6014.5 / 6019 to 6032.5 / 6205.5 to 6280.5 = -0.2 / 13.6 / 12.9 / 13.4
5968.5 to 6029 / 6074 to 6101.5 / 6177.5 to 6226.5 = -1.3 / 13.6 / 13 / 13.3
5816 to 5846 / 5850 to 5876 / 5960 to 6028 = 1.5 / 14.2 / 13.6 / 14.1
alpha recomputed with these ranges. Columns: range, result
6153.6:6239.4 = 13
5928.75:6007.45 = 13.6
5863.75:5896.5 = 12.3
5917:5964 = 13.5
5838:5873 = 13.7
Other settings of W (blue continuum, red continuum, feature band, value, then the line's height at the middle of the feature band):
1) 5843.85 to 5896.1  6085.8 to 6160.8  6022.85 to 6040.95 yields -0.3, 13.3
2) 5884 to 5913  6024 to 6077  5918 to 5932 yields -1.9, 12.2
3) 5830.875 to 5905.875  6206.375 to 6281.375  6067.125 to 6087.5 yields -1.8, 12.9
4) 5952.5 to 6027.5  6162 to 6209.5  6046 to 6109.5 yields -3.0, 13.3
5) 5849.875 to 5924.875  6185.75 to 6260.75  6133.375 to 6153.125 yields -0.8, 12.8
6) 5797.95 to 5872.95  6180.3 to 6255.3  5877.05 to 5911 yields 4.1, 13.7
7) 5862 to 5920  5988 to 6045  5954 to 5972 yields -0.1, 13.2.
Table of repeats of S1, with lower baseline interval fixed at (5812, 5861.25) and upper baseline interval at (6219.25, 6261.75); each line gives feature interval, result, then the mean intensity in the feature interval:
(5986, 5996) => -0.078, 14.4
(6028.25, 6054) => -0.047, 13.9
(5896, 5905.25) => 0.163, 11.8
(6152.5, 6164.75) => -0.020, 13.1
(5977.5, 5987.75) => 0.022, 13.2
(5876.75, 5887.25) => 0.101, 12.6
